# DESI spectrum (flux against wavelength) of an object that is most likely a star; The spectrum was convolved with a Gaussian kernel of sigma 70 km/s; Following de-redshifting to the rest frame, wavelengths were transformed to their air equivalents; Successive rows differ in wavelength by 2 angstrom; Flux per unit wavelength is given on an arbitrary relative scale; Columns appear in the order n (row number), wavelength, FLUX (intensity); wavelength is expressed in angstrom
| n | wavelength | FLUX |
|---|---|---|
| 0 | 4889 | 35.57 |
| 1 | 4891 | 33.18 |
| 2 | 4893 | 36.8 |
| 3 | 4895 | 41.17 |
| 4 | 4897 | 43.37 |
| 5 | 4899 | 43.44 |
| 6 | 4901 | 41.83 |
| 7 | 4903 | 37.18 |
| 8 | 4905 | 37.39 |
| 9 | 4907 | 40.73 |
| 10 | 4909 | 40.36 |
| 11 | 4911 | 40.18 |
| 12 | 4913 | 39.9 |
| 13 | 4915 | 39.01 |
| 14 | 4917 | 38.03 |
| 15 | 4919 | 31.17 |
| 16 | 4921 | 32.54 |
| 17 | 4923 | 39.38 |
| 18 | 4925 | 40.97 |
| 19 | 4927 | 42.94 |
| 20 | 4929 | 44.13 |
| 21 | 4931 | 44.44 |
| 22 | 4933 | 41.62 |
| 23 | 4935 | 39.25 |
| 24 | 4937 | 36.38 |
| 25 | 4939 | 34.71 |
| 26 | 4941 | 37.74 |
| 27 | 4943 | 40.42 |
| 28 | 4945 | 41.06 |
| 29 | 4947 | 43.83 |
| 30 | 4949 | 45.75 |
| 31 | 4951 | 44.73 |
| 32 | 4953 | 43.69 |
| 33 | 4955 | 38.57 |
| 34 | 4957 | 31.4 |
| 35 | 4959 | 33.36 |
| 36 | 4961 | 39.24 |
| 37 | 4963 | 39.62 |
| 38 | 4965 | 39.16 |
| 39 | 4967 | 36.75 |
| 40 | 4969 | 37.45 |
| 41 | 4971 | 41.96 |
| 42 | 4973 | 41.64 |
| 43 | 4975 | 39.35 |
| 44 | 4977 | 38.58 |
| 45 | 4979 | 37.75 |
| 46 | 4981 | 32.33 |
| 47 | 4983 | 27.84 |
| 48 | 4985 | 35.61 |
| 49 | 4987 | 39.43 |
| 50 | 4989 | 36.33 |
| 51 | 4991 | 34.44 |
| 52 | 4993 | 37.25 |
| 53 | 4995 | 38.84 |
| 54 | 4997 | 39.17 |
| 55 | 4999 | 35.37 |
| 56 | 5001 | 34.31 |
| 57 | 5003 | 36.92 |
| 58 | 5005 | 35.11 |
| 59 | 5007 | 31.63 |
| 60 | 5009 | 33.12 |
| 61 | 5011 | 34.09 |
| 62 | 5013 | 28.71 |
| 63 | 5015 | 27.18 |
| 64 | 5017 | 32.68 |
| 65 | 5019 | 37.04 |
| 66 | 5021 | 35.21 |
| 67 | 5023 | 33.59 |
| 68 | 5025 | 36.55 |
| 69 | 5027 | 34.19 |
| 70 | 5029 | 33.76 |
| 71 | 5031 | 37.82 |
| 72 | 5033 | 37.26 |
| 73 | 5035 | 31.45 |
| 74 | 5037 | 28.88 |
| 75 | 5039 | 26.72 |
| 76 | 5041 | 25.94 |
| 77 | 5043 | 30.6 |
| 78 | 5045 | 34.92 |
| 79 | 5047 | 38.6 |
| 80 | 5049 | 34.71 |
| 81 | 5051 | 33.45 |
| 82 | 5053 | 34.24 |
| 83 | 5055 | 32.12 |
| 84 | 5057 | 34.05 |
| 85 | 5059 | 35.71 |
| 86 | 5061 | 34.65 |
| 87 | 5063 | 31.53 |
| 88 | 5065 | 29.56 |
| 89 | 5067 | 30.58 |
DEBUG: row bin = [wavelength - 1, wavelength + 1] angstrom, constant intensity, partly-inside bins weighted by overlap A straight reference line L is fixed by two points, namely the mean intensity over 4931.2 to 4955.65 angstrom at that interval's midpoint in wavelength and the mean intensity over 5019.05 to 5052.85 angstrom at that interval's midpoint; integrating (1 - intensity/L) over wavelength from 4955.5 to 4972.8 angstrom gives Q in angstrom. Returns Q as 0.7 angstrom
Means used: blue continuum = 40.8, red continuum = 33.5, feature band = 37.6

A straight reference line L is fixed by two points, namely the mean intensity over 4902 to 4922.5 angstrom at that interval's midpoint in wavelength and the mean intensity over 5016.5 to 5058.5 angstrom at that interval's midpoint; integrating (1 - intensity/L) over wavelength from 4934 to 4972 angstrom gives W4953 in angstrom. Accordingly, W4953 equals -3.0 angstrom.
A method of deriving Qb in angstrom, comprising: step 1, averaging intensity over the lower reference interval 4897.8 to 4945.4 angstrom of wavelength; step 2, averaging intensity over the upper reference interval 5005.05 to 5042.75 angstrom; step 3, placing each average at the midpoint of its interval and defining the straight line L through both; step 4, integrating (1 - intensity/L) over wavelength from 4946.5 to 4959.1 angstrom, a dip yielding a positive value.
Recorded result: -1.1 angstrom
